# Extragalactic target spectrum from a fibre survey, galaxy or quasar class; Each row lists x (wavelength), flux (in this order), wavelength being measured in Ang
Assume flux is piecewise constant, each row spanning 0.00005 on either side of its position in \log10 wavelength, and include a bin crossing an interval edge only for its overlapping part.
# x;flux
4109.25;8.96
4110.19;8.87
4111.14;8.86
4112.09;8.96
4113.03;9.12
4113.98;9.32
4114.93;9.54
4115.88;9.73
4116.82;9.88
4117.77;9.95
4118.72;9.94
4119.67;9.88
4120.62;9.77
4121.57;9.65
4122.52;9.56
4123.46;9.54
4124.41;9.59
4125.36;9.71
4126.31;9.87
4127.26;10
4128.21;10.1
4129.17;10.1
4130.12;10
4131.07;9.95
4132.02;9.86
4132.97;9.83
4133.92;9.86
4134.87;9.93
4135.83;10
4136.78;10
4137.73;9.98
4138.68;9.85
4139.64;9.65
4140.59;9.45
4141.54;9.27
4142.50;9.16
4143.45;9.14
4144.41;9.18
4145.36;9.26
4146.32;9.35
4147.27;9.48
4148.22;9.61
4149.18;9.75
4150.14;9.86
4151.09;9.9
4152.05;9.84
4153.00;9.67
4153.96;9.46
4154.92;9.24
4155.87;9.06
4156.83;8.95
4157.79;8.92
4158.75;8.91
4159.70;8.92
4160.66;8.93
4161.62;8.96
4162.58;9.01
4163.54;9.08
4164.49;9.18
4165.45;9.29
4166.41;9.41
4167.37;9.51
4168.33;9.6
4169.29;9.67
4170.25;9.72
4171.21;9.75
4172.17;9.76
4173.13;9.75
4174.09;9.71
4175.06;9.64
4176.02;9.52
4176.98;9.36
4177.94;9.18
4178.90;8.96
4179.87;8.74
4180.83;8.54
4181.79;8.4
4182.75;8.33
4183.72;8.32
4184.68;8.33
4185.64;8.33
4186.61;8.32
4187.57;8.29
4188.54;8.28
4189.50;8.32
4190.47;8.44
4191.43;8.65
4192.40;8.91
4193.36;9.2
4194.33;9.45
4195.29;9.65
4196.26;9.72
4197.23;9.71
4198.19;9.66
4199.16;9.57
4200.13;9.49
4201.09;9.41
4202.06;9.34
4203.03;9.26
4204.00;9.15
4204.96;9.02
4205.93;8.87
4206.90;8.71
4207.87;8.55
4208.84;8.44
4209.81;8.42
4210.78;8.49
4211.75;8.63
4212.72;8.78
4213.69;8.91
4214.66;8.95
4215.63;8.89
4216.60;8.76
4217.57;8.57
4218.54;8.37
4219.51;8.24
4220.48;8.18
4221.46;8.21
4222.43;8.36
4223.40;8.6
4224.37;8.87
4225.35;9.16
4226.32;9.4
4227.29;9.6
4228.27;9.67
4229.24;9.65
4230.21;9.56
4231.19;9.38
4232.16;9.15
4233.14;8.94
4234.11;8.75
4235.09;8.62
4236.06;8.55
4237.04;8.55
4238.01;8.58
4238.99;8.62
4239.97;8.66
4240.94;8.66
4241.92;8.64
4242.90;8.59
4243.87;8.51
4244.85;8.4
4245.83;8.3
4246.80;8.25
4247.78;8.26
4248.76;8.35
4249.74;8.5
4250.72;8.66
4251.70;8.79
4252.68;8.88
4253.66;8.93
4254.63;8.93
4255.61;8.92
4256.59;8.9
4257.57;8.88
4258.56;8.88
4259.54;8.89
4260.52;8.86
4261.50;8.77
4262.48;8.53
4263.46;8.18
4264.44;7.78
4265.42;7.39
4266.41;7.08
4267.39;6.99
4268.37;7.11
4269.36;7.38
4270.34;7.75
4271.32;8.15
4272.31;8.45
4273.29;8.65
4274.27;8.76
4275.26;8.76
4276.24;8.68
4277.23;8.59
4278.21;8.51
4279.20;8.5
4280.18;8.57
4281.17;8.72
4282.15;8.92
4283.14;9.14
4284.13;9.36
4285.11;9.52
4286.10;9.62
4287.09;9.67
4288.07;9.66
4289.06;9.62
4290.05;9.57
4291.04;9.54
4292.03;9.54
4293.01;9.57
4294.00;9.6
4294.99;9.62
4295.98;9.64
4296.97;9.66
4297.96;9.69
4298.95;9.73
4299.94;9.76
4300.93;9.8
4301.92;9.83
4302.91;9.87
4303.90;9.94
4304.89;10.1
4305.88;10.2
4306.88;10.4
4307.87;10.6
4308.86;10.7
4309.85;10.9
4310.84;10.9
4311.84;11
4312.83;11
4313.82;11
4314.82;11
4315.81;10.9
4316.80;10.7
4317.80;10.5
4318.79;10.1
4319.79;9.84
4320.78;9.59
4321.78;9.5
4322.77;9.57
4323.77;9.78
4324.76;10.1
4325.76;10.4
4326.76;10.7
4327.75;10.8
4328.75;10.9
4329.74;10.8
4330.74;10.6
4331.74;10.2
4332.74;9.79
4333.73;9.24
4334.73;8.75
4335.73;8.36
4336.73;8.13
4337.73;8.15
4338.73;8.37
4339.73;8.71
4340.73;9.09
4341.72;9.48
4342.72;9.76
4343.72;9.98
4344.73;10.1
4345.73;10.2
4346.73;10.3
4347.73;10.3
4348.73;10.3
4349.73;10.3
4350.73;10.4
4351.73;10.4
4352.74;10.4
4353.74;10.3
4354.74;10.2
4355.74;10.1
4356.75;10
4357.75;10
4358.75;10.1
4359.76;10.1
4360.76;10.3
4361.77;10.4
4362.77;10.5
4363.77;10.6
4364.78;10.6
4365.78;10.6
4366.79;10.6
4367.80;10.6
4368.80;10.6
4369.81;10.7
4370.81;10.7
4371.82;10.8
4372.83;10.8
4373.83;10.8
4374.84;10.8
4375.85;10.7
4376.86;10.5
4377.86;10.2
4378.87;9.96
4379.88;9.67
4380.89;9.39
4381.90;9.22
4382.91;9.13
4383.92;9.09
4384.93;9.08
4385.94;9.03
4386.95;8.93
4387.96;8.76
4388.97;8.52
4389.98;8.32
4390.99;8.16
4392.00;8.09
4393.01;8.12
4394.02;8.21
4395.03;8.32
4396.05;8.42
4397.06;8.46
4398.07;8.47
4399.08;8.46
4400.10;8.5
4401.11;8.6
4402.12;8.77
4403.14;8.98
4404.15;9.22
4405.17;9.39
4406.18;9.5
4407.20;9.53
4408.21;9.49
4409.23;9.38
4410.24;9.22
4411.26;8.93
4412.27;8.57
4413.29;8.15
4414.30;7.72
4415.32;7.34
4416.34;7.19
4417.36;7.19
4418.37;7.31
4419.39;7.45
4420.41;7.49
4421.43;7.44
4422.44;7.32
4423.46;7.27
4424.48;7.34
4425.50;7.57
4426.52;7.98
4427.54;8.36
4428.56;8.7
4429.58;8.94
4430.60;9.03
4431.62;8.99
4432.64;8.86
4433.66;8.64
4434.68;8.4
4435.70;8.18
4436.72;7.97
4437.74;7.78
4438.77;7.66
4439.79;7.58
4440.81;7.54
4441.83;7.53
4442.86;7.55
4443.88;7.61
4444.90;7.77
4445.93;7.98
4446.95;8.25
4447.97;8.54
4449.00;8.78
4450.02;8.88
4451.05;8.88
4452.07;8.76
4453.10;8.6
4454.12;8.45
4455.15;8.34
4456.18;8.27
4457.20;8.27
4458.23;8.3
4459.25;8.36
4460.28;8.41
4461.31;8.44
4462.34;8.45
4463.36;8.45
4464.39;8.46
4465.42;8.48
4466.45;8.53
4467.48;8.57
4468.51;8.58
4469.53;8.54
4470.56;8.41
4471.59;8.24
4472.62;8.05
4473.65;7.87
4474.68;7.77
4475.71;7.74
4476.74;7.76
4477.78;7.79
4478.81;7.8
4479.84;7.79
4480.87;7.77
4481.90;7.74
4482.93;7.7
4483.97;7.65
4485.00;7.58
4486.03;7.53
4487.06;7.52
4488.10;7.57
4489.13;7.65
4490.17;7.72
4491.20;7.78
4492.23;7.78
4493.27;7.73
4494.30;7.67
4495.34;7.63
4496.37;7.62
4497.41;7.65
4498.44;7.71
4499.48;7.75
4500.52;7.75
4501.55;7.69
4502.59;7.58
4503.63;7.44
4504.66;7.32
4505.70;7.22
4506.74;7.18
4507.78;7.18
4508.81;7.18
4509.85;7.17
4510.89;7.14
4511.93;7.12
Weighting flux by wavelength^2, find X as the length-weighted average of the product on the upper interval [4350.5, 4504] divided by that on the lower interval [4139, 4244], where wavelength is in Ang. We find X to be 1.06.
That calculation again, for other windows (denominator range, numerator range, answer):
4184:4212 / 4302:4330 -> 1.23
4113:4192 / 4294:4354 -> 1.16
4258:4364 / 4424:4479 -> 0.92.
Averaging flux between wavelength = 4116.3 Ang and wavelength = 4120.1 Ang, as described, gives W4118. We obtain 9.92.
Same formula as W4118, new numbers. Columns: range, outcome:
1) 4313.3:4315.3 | 11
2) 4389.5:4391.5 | 8.25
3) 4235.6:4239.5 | 8.56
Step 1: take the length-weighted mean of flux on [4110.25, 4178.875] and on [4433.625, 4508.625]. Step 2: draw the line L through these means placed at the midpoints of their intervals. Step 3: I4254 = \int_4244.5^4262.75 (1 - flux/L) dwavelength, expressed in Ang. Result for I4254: 0.7 Ang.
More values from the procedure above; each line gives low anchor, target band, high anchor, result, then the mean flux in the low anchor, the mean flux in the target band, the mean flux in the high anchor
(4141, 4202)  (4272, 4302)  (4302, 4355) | 1.74 Ang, 9.19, 9.27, 10.1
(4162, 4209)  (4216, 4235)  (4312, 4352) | 0.86 Ang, 9.1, 8.91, 9.96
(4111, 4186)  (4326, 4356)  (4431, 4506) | -4.38 Ang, 9.44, 9.84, 8.02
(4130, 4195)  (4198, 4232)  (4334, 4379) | 1.93 Ang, 9.26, 8.94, 10.1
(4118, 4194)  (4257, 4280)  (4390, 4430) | 1.64 Ang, 9.35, 8.25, 8.29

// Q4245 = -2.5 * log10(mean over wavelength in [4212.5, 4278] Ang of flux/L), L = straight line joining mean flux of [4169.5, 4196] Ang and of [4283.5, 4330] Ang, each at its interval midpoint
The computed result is 0.11 mag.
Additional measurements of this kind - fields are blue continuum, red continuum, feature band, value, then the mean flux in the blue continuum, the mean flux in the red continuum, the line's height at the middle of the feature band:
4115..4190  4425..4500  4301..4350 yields -0.158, 9.39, 8.1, 8.67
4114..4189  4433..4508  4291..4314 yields -0.159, 9.41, 7.98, 8.73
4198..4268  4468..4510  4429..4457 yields -0.054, 8.72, 7.71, 7.89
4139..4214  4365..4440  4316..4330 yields -0.147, 9.14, 8.85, 8.95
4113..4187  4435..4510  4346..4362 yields -0.204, 9.43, 7.94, 8.49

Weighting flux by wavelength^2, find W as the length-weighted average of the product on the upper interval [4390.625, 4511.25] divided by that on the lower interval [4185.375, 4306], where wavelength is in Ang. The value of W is 1.00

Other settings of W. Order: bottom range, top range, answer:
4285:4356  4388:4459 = 0.87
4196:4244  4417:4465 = 1.01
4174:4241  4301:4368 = 1.21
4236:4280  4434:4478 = 1.07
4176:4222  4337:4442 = 1.13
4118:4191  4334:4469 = 1.07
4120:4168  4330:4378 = 1.17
